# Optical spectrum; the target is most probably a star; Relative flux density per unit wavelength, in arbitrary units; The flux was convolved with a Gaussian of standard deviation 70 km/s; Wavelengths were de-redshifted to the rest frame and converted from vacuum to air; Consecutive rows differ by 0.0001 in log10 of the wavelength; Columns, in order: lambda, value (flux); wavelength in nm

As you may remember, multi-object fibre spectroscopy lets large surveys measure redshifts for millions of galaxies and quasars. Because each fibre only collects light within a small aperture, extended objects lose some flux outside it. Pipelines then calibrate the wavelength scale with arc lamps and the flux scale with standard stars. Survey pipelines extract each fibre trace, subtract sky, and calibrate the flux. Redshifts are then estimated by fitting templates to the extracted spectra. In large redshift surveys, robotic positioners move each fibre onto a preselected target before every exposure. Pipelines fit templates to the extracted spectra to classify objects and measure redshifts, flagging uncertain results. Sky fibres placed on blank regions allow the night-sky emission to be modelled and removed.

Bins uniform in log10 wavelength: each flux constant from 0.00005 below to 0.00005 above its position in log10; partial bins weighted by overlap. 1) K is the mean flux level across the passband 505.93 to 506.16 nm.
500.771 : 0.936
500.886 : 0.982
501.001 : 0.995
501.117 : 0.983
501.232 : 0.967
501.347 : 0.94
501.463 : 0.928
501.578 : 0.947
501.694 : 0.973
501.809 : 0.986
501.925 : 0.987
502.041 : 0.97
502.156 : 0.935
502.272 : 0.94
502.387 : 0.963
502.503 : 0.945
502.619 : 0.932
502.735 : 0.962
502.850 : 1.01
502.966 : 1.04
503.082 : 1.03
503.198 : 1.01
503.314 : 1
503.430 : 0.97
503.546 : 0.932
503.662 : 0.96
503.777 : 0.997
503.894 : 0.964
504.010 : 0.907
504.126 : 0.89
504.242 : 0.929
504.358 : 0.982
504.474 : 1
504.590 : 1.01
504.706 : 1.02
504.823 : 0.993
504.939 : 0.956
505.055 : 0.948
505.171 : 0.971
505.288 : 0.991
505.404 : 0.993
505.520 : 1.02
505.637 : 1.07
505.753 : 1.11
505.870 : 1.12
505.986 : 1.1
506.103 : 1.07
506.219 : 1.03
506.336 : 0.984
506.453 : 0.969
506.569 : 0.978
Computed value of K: 1.08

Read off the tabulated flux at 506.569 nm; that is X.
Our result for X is 0.978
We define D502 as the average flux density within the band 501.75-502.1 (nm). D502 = 0.982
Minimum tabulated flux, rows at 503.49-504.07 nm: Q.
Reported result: 0.907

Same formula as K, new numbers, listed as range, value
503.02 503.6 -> 0.988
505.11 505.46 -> 0.985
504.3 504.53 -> 0.992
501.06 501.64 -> 0.954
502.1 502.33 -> 0.939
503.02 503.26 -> 1.02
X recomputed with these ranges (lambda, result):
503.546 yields 0.932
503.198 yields 1.01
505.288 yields 0.991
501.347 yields 0.94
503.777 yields 0.997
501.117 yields 0.983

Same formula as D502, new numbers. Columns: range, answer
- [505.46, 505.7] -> 1.05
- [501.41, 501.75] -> 0.949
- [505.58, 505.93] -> 1.1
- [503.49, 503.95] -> 0.963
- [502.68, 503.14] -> 1.01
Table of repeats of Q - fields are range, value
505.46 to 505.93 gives 1.02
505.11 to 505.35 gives 0.971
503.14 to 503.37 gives 1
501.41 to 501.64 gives 0.928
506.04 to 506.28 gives 1.03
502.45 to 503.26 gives 0.932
